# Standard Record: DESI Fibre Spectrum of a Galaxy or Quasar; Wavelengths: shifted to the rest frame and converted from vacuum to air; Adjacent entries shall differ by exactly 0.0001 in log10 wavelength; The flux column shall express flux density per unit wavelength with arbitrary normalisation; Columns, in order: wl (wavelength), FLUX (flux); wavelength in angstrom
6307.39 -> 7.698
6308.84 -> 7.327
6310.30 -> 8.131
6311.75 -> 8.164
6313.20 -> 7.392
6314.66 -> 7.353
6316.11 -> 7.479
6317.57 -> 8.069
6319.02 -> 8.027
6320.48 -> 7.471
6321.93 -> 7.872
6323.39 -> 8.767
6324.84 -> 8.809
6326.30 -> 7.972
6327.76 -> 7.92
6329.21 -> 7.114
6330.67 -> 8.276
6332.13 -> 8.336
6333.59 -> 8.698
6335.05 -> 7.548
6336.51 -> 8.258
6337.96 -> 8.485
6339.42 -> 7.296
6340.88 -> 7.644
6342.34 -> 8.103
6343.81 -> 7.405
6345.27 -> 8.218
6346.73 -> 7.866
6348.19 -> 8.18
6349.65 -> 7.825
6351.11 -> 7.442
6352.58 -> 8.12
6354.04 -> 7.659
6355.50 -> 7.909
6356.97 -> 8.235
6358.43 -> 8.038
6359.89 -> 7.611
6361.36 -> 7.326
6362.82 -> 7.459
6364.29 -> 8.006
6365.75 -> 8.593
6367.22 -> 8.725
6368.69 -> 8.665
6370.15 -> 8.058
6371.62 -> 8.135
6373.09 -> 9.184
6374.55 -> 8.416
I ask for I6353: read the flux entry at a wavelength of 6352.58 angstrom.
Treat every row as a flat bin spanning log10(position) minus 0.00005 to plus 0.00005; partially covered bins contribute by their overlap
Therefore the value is 8.12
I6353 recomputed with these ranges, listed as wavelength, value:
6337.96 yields 8.485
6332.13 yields 8.336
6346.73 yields 7.866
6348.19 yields 8.18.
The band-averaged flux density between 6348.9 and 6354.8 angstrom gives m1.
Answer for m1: 7.77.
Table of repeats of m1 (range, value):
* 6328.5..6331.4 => 7.69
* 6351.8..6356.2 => 7.89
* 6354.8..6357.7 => 8.06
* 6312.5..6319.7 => 7.66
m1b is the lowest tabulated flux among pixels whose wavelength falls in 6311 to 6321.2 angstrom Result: 7.353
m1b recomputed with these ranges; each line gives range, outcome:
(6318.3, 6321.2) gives 7.471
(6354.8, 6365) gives 7.326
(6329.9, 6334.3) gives 8.276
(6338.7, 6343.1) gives 7.296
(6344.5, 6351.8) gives 7.442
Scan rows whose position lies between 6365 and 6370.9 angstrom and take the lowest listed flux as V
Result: 8.058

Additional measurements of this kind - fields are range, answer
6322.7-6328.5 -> 7.92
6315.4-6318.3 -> 7.479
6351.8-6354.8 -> 7.659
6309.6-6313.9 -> 7.392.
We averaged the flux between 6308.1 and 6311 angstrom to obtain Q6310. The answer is 7.71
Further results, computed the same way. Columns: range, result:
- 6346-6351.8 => 7.84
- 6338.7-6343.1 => 7.66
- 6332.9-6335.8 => 8.11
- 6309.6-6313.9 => 7.91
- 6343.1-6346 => 7.82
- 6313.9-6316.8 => 7.41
